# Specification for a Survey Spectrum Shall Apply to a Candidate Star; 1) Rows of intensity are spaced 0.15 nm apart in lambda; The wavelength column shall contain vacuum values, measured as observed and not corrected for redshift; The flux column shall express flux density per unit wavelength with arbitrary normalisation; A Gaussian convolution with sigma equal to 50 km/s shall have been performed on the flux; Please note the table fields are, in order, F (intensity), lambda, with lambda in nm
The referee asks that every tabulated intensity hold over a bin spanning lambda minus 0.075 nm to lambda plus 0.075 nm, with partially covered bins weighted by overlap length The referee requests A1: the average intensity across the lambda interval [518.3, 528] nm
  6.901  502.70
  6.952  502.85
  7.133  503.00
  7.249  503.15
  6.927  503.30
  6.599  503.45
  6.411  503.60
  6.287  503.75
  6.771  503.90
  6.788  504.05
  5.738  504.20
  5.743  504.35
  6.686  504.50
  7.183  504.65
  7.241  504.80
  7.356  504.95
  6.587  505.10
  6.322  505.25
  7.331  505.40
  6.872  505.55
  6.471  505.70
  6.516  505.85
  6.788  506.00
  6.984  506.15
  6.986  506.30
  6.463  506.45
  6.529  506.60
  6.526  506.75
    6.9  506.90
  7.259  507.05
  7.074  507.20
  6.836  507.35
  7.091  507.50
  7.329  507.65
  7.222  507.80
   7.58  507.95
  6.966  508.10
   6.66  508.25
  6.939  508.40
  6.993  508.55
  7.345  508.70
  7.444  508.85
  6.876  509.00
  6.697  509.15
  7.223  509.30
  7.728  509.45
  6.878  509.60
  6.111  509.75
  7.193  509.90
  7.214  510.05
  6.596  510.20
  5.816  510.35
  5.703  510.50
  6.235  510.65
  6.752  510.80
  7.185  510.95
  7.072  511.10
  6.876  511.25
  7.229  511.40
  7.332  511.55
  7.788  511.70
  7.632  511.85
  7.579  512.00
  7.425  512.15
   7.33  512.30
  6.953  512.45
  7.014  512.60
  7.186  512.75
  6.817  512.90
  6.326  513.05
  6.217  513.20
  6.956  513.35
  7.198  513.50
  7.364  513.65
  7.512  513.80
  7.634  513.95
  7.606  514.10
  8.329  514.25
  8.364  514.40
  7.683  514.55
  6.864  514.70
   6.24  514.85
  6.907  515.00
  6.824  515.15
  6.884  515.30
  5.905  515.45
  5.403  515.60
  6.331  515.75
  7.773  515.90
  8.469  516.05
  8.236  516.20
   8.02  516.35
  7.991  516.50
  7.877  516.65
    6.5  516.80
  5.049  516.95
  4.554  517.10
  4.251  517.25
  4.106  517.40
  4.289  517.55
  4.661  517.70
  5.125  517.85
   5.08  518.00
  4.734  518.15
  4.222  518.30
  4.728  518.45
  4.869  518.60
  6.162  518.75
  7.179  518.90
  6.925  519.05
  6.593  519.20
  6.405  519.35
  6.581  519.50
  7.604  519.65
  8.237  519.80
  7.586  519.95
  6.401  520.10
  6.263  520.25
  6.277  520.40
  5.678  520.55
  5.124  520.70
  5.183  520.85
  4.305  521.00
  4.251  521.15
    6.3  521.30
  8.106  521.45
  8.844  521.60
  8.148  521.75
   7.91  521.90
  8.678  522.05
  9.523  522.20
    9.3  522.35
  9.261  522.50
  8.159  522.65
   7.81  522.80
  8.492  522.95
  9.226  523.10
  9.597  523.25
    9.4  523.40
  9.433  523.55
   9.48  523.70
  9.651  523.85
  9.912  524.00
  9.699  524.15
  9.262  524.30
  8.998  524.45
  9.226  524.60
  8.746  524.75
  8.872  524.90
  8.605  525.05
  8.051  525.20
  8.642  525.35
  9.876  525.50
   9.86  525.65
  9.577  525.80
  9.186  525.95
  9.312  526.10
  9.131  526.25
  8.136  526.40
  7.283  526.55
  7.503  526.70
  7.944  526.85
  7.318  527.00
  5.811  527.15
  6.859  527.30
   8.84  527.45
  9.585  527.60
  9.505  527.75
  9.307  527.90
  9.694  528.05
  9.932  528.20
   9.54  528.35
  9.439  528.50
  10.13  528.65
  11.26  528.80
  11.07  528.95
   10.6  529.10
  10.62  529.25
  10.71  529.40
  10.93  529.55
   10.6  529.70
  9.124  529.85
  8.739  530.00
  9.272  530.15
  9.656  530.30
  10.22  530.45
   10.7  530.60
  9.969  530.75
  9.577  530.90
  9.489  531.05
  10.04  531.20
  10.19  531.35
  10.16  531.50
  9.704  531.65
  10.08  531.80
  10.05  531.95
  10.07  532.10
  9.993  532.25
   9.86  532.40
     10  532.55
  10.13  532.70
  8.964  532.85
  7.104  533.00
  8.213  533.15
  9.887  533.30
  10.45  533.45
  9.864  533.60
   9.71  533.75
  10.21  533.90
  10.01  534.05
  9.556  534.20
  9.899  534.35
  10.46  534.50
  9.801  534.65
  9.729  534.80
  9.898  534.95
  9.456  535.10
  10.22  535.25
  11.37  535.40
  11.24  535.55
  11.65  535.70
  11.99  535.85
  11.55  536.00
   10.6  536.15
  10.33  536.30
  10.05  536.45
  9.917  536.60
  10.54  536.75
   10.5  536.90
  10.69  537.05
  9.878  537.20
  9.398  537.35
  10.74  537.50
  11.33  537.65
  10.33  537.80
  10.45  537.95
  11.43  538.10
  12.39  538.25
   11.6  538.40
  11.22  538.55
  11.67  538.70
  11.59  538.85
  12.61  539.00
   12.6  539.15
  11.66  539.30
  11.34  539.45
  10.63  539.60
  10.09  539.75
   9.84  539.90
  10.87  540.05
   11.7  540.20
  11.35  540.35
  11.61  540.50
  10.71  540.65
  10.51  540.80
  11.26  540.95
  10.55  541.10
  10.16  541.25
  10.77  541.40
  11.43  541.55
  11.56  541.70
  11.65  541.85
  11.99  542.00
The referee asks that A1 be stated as 7.92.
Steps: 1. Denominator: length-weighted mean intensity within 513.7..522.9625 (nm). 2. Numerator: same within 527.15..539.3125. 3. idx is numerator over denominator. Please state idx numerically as 1.52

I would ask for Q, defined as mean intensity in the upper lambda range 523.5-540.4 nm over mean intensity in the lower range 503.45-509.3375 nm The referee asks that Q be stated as 1.45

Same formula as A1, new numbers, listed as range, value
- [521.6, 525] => 9.03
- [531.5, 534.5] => 9.7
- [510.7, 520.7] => 6.64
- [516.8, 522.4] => 6.19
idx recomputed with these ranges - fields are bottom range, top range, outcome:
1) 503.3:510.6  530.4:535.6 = 1.45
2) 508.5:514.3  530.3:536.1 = 1.42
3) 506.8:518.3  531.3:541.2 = 1.55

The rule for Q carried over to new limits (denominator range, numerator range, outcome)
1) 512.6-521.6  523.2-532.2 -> 1.46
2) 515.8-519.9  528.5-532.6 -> 1.64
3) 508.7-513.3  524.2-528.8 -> 1.27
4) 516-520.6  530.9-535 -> 1.59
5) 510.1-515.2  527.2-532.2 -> 1.39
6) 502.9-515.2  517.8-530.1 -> 1.18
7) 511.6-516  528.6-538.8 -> 1.44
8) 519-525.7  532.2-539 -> 1.30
